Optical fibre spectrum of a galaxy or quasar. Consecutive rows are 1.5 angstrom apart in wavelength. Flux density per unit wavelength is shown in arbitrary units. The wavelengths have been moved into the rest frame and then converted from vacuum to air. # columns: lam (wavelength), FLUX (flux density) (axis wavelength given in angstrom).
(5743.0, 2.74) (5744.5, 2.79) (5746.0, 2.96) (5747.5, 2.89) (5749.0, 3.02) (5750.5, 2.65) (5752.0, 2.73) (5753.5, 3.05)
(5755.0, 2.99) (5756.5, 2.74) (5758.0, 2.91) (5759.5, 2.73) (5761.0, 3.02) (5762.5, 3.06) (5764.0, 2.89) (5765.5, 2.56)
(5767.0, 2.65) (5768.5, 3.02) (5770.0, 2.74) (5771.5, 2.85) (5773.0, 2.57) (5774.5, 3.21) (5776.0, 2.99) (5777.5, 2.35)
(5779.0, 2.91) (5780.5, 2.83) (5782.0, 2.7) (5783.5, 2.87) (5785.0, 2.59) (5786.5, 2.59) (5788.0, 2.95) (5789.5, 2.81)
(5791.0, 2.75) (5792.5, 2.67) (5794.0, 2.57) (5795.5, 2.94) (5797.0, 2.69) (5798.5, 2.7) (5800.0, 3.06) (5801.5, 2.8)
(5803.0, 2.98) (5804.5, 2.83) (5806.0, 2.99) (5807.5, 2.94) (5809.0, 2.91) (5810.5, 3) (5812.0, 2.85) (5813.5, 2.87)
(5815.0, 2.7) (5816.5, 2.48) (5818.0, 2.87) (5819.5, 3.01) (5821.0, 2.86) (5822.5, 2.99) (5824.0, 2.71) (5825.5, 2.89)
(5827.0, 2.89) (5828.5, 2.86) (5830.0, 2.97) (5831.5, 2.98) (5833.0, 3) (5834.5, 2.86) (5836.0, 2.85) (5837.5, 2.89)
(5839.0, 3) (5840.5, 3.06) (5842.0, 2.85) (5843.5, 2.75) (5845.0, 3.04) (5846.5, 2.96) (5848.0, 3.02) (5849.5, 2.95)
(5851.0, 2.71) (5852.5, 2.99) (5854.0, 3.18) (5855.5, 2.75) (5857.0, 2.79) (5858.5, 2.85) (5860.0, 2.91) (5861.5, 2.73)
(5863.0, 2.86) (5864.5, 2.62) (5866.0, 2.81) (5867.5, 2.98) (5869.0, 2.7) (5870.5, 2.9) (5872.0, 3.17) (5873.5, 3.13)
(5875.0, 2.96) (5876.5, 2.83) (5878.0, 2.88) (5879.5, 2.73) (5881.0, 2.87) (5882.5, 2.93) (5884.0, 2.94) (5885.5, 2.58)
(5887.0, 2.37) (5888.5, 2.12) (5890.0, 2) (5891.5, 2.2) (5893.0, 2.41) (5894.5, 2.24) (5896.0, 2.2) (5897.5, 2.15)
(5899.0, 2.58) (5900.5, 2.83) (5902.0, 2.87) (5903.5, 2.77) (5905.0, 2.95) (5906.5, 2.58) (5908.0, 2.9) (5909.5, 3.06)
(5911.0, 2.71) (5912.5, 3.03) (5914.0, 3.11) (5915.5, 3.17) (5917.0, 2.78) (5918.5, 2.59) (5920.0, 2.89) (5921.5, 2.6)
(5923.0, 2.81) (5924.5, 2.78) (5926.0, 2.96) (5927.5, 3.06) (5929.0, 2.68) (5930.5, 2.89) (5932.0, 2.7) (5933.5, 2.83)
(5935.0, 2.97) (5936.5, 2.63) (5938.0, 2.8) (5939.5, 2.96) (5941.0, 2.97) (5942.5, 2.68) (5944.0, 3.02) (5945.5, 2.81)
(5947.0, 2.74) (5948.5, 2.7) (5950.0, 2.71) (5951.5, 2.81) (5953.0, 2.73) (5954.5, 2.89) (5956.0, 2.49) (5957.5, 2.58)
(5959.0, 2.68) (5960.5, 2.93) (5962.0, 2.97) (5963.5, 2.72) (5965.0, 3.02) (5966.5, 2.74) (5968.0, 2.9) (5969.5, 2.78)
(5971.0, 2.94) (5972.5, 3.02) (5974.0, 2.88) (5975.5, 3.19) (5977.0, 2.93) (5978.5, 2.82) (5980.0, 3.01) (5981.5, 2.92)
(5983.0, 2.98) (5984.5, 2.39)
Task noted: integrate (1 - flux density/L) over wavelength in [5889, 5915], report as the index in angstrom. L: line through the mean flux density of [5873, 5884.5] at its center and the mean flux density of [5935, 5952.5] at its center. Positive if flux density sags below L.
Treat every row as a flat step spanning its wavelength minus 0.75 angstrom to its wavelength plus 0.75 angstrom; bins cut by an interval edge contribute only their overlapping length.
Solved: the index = 2.22 angstrom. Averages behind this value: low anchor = 2.9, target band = 2.62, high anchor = 2.81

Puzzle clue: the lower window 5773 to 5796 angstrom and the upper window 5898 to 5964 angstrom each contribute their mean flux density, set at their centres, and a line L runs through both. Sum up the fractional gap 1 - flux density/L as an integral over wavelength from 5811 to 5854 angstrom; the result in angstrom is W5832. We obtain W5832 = -1.6 angstrom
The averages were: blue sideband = 2.77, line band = 2.89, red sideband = 2.81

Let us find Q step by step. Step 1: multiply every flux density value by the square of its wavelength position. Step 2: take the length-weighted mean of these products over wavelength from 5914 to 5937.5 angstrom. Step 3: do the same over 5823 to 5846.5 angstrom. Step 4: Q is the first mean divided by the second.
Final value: 1.00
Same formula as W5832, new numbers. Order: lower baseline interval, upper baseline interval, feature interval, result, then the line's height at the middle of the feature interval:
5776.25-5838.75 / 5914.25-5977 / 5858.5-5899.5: 2.4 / 2.83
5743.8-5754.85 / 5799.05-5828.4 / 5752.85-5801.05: 1.1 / 2.88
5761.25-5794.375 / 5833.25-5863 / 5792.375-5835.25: -0.2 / 2.85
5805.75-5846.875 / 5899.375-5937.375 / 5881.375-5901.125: 2.9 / 2.86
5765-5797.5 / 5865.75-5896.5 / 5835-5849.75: -1.3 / 2.7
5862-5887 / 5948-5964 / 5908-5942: -0.9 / 2.79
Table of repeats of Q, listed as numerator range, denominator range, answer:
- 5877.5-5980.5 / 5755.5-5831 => 1.02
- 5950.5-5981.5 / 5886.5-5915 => 1.13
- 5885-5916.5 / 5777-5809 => 0.97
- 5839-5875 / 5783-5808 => 1.06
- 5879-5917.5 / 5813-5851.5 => 0.94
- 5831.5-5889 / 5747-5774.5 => 1.04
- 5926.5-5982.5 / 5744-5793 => 1.07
